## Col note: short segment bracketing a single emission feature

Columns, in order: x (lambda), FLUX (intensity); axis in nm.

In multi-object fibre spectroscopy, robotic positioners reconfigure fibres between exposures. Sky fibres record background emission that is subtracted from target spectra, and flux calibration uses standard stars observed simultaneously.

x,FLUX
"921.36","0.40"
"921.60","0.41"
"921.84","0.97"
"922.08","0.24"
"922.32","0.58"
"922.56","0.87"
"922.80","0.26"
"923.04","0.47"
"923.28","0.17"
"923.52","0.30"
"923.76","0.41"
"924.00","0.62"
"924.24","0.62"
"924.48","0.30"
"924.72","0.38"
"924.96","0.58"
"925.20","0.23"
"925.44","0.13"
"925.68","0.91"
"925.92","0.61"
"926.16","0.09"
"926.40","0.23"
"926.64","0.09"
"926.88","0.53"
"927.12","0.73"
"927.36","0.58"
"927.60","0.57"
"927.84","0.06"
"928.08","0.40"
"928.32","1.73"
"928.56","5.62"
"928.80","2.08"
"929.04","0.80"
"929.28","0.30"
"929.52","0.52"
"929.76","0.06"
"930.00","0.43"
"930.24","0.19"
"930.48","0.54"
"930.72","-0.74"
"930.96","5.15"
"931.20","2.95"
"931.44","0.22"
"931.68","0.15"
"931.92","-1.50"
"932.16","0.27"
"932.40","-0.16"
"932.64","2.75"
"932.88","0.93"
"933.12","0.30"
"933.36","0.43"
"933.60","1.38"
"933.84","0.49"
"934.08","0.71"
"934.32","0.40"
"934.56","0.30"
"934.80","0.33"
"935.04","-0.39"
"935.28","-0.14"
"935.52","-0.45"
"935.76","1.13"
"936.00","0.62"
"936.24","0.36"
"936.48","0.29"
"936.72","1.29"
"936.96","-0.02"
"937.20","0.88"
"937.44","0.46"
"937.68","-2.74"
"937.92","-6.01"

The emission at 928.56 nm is H-beta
